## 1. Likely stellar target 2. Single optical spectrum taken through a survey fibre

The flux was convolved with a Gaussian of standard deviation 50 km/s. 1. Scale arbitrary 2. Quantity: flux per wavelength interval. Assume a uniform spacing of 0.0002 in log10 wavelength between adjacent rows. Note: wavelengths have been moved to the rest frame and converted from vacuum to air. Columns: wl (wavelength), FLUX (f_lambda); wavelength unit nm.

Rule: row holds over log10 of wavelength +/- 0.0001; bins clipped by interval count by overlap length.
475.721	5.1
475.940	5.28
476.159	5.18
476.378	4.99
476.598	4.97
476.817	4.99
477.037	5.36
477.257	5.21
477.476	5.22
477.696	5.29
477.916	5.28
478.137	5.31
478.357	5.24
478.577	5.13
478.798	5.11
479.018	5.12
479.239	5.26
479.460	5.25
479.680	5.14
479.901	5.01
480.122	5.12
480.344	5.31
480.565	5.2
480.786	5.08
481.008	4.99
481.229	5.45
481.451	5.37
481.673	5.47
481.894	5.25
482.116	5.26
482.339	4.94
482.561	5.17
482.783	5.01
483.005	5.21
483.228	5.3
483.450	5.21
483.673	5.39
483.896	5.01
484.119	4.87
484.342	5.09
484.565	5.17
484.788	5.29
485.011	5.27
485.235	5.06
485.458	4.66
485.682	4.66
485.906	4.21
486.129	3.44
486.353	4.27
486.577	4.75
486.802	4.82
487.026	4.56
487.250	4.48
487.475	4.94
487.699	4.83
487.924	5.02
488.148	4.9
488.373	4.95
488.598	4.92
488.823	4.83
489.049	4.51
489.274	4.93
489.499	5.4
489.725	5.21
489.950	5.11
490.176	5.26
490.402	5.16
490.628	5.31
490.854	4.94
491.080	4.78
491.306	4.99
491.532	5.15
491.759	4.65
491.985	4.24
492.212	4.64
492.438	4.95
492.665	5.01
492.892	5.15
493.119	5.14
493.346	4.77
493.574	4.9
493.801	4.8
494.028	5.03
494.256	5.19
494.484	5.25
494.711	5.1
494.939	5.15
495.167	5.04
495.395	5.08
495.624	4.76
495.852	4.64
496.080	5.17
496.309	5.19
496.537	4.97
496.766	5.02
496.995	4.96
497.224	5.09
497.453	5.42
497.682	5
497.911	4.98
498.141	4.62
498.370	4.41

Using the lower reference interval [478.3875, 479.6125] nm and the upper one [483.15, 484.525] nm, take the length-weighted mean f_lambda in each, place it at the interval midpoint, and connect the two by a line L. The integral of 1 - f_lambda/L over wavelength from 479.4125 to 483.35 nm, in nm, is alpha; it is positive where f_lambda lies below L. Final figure -0.03 nm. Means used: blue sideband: 5.18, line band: 5.2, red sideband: 5.14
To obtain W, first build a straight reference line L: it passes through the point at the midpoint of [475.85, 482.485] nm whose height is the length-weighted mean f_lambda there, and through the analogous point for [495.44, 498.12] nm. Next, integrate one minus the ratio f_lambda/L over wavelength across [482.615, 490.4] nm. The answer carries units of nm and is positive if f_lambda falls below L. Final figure 0.32 nm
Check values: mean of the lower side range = 5.19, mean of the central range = 4.9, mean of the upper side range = 5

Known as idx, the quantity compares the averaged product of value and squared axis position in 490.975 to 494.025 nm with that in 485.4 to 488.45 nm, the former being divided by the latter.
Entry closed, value 1.08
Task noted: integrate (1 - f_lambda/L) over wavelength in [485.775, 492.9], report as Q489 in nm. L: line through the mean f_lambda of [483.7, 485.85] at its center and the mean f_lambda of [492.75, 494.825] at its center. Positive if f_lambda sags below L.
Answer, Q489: 0.29 nm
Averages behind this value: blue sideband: 5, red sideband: 5.04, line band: 4.82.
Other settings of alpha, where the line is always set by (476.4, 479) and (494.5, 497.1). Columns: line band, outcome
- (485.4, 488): 0.283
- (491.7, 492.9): 0.072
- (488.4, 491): 0.014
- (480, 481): 0.000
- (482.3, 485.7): 0.019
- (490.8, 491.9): 0.038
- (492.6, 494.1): 0.021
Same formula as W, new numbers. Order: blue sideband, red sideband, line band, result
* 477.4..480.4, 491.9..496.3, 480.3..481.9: -0.03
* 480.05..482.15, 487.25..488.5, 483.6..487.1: 0.17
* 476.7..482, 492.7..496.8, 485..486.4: 0.18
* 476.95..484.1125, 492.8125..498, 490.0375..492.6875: 0.08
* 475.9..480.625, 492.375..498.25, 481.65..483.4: -0.02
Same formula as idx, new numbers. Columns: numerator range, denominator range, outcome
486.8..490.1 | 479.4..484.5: 0.97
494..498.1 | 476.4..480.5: 1.05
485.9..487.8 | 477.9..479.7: 0.89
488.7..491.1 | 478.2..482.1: 1.01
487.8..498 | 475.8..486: 1.02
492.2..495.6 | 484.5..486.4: 1.11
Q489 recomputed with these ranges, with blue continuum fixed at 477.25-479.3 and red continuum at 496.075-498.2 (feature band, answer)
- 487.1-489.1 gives 0.12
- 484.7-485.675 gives 0.03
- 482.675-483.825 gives -0.01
